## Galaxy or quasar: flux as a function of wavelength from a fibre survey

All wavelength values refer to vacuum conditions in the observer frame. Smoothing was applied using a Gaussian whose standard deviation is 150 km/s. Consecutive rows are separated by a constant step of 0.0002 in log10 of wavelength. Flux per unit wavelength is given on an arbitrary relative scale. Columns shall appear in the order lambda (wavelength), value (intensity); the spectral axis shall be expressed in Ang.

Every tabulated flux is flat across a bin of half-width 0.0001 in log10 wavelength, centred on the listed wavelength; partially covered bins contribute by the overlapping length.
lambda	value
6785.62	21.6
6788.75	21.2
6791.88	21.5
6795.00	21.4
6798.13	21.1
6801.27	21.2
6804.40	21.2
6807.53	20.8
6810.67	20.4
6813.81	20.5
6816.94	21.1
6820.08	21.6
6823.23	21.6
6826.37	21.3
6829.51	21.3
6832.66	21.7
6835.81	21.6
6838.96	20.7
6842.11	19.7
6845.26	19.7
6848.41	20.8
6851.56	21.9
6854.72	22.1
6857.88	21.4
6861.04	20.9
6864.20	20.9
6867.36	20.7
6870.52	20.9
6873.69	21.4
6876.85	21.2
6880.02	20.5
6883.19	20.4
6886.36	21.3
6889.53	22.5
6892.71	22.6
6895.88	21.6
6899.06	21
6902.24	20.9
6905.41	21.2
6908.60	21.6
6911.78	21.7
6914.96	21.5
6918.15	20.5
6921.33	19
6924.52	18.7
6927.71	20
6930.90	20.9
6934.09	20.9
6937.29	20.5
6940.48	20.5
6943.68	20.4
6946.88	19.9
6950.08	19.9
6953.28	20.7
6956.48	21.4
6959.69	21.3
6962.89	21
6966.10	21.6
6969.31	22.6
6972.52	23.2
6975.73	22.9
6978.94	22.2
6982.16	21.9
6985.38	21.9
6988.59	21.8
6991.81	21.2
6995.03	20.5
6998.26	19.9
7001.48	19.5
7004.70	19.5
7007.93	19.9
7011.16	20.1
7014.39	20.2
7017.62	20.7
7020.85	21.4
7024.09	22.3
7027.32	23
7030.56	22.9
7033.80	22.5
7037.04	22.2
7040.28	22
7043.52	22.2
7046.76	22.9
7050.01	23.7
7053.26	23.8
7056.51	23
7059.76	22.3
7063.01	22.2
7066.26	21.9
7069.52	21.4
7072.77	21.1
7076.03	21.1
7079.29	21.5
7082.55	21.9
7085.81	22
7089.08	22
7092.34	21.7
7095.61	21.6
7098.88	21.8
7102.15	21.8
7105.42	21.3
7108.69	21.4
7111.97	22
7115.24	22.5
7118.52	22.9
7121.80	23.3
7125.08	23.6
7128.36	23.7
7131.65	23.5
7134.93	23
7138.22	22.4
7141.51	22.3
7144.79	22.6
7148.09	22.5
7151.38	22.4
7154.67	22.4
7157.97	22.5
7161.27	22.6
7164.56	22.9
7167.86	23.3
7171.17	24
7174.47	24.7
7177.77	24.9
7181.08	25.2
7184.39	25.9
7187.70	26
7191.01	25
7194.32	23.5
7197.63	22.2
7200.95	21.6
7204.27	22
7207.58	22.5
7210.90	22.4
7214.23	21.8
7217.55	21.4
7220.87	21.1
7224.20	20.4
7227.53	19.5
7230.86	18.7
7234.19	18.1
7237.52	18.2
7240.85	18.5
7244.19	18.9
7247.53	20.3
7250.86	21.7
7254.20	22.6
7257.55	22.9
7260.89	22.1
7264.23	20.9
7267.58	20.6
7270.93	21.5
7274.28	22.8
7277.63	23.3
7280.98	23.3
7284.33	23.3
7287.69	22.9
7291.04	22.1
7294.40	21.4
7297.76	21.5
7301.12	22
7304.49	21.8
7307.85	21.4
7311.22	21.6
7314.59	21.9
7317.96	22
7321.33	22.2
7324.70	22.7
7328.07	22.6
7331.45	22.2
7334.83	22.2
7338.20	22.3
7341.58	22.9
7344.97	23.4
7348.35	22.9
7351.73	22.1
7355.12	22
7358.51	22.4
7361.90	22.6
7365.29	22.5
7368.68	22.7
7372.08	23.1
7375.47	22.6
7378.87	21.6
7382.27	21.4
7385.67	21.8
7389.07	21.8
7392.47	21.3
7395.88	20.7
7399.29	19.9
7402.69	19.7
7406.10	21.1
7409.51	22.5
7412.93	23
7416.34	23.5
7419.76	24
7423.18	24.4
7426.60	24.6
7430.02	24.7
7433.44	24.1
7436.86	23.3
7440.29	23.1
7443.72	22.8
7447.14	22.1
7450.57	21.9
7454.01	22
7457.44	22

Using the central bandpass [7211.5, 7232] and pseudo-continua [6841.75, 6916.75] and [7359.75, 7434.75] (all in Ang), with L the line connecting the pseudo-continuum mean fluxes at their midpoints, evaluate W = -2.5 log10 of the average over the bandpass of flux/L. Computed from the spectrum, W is 0.071 mag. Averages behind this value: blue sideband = 21.2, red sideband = 22.4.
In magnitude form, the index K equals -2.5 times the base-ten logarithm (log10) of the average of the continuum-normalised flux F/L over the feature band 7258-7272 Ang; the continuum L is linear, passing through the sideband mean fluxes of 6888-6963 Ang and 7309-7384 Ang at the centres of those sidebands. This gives 0.032 mag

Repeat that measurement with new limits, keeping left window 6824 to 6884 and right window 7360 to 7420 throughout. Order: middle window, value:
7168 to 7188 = -0.16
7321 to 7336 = -0.03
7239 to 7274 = 0.03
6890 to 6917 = -0.02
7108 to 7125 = -0.05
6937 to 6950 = 0.05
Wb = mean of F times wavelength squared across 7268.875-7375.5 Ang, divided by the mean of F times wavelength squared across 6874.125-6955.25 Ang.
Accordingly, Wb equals 1.21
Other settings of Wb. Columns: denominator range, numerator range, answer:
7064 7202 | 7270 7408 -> 1.03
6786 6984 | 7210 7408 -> 1.15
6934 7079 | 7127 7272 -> 1.09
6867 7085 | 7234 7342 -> 1.11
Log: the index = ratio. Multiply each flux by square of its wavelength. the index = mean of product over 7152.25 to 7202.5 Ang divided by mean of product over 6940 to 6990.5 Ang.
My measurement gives 1.18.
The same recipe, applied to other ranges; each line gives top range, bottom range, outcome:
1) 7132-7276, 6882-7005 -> 1.13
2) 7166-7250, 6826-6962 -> 1.15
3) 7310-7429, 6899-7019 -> 1.20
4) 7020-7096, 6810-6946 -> 1.12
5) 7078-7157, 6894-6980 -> 1.12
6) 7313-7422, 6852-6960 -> 1.21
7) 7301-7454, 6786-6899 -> 1.23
